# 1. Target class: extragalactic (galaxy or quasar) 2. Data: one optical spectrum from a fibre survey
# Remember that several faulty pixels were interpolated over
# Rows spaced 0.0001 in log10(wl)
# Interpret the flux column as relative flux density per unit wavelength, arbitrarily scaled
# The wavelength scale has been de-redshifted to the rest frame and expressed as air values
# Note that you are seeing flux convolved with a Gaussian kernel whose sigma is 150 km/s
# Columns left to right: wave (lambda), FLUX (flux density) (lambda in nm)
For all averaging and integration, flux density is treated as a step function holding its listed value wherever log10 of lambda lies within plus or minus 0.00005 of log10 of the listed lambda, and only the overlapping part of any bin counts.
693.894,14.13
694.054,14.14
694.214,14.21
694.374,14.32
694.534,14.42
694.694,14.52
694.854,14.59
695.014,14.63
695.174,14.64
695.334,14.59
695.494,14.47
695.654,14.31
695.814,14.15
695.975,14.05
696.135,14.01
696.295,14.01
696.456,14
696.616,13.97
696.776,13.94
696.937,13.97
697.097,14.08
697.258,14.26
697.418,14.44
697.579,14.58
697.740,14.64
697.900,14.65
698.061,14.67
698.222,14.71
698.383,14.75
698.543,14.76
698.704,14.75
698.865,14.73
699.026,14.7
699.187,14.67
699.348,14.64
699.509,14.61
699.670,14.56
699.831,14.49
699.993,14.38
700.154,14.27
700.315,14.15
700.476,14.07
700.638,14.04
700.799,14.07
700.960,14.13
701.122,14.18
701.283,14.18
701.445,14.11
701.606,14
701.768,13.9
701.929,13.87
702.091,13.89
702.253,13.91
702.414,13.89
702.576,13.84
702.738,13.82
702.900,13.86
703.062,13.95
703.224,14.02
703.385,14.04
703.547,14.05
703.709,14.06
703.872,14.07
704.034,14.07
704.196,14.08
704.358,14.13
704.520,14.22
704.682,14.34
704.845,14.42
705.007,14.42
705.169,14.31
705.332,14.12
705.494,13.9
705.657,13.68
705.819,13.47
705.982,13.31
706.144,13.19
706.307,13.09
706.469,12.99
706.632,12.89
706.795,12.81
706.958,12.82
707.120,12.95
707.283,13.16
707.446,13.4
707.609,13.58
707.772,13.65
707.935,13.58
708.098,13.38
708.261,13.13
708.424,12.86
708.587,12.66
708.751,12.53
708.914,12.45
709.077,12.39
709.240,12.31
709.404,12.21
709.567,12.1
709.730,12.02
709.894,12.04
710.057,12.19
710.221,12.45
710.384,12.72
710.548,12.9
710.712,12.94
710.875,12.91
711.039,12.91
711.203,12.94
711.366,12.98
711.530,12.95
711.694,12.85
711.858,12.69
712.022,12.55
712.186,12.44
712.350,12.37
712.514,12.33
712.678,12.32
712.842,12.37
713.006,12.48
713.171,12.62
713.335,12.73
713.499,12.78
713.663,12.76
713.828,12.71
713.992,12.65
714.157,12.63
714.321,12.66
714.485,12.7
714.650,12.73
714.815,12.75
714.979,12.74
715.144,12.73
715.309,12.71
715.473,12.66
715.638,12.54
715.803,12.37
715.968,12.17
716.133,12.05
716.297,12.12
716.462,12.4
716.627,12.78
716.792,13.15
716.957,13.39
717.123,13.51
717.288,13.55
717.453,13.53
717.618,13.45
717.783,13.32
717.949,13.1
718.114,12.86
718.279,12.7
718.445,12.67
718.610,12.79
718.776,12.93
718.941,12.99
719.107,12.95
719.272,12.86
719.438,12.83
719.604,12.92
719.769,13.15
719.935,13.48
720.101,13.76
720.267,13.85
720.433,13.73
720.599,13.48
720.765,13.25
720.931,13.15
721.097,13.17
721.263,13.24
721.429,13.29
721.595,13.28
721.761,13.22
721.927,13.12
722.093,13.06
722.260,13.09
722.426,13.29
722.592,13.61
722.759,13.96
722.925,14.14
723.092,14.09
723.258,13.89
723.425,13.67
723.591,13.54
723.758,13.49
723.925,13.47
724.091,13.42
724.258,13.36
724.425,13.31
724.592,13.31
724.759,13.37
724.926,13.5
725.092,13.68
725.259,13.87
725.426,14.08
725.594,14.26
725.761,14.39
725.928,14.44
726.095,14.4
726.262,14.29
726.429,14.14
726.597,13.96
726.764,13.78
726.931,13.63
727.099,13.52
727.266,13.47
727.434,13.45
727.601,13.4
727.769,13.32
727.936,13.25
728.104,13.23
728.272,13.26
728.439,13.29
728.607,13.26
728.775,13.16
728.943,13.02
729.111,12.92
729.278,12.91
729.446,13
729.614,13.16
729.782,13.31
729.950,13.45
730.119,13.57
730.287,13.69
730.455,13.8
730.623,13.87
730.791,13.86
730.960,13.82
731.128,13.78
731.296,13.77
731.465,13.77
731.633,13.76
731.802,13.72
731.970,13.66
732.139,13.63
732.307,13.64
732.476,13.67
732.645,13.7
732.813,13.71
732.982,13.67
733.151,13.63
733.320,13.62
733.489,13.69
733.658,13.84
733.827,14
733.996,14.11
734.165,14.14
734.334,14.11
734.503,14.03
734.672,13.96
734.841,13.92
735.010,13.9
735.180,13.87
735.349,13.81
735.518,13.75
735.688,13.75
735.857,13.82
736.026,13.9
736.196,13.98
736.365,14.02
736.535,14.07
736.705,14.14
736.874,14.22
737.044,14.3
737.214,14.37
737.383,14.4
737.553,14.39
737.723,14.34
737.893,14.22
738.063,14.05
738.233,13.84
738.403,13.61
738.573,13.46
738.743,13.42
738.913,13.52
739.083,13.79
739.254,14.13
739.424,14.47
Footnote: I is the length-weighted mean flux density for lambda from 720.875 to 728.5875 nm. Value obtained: 13.6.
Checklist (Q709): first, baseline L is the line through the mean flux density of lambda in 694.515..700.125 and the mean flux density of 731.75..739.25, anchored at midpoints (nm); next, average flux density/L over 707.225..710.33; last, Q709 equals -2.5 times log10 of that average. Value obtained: 0.12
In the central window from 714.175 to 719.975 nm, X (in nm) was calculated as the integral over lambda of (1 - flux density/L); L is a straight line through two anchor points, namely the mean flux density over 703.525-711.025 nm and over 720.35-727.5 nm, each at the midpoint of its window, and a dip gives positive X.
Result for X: 0.26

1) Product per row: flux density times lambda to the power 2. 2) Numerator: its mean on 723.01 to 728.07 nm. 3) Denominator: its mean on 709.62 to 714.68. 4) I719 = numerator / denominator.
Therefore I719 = 1.1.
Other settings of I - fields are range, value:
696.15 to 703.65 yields 14.2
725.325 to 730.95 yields 13.6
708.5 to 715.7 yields 12.6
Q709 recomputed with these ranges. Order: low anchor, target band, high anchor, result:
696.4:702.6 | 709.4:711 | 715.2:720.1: 0.08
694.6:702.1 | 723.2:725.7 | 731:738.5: 0.03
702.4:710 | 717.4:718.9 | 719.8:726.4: 0.04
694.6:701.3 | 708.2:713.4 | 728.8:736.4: 0.13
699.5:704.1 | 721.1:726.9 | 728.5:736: 0.01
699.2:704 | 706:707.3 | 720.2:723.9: 0.08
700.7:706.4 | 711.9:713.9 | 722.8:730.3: 0.10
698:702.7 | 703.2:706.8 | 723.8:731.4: 0.03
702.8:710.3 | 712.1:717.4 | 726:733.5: 0.06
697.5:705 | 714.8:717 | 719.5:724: 0.09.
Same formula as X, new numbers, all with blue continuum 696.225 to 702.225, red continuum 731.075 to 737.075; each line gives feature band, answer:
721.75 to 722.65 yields 0.05 nm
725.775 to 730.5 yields 0.14 nm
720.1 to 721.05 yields 0.04 nm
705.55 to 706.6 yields 0.07 nm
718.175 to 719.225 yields 0.09 nm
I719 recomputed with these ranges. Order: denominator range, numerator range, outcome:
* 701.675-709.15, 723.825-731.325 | 1.06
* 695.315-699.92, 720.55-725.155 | 1.00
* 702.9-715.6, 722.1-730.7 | 1.09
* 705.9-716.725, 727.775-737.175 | 1.14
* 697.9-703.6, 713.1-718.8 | 0.94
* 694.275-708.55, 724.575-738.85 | 1.07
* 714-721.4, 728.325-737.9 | 1.11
